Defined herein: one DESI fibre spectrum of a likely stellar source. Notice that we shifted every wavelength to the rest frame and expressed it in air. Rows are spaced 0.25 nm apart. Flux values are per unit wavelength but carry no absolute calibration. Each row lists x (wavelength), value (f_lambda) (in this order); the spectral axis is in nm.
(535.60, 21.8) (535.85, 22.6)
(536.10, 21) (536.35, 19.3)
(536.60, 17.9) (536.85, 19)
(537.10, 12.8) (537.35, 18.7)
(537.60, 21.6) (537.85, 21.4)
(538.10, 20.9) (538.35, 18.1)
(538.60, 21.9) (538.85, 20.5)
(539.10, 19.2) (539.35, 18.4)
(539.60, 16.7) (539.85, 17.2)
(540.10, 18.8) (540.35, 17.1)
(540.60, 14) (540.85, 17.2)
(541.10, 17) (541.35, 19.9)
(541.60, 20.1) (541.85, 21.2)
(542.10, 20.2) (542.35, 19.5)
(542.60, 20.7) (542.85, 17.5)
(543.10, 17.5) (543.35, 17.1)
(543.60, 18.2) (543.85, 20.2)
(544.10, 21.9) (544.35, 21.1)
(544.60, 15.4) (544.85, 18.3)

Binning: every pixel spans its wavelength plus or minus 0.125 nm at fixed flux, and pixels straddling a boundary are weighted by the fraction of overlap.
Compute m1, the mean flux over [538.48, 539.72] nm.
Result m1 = 19.3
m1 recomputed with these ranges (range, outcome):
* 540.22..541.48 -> 17.1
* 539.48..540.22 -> 17.6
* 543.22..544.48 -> 19.7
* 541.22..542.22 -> 20.3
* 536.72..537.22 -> 16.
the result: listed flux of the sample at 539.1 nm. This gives 19.2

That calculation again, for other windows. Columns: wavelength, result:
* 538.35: 18.1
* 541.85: 21.2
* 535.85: 22.6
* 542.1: 20.2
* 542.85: 17.5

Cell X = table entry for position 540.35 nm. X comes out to 17.1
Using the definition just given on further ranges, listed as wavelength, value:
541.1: 17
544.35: 21.1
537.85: 21.4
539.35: 18.4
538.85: 20.5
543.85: 20.2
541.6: 20.1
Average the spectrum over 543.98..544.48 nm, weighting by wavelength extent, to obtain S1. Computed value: 21.4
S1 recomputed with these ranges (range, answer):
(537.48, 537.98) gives 21.5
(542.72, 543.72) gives 17.6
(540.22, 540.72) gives 15.6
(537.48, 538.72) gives 20.8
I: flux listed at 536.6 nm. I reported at 17.9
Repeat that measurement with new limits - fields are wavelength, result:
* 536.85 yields 19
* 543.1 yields 17.5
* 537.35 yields 18.7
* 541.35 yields 19.9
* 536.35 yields 19.3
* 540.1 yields 18.8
